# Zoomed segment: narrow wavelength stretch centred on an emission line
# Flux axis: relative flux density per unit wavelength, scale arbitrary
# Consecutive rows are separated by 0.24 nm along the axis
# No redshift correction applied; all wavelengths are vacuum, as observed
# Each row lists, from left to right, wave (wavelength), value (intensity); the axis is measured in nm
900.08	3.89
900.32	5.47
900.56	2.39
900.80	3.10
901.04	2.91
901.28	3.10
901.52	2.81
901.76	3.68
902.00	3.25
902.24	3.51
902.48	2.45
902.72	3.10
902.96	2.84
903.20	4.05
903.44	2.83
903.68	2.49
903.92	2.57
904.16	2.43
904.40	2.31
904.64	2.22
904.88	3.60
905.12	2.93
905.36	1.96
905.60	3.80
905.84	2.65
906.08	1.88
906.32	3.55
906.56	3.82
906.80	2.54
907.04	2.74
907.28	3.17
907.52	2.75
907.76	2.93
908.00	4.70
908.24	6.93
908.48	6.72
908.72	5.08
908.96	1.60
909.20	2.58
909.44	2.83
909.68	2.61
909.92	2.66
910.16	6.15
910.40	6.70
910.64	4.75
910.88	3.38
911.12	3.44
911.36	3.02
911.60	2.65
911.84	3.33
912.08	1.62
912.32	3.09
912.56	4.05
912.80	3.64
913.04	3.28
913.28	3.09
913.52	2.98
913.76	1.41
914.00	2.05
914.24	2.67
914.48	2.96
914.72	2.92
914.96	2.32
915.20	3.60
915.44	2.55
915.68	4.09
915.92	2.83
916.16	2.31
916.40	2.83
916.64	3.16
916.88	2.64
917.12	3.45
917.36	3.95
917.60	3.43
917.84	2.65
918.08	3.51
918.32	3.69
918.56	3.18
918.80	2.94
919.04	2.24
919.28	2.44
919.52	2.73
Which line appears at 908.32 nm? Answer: [S II] 6716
